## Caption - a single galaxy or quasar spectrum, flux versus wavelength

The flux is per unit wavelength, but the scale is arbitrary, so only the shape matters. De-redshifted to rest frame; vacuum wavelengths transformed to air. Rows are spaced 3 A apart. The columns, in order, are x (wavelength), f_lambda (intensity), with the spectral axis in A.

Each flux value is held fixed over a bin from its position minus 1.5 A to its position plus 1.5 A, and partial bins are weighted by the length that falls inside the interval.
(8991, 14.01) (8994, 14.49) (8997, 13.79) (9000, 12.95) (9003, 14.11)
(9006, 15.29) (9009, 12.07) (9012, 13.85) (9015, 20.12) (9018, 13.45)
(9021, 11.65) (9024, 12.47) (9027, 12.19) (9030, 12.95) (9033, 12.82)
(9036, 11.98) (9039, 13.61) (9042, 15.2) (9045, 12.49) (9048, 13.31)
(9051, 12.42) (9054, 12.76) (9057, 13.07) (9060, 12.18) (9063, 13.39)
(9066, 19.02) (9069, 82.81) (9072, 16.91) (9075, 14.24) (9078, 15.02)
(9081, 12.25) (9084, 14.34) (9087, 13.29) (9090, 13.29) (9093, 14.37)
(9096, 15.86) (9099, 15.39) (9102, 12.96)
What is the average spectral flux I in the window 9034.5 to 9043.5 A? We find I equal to 13.6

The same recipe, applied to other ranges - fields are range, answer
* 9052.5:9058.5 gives 12.9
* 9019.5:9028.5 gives 12.1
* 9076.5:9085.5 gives 13.9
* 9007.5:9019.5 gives 14.9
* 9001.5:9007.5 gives 14.7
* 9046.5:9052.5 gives 12.9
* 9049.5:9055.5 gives 12.6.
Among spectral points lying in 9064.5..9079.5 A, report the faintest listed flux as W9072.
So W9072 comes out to 14.24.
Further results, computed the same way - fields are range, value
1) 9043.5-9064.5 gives 12.18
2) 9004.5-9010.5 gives 12.07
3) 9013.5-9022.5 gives 11.65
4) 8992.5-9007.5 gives 12.95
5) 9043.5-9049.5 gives 12.49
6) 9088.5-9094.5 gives 13.29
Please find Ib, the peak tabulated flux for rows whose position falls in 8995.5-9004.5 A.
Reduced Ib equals 14.11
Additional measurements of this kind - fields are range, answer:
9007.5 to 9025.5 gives 20.12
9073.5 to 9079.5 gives 15.02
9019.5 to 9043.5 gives 15.2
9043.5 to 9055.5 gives 13.31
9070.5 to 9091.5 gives 16.91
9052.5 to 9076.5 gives 82.81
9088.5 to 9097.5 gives 15.86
